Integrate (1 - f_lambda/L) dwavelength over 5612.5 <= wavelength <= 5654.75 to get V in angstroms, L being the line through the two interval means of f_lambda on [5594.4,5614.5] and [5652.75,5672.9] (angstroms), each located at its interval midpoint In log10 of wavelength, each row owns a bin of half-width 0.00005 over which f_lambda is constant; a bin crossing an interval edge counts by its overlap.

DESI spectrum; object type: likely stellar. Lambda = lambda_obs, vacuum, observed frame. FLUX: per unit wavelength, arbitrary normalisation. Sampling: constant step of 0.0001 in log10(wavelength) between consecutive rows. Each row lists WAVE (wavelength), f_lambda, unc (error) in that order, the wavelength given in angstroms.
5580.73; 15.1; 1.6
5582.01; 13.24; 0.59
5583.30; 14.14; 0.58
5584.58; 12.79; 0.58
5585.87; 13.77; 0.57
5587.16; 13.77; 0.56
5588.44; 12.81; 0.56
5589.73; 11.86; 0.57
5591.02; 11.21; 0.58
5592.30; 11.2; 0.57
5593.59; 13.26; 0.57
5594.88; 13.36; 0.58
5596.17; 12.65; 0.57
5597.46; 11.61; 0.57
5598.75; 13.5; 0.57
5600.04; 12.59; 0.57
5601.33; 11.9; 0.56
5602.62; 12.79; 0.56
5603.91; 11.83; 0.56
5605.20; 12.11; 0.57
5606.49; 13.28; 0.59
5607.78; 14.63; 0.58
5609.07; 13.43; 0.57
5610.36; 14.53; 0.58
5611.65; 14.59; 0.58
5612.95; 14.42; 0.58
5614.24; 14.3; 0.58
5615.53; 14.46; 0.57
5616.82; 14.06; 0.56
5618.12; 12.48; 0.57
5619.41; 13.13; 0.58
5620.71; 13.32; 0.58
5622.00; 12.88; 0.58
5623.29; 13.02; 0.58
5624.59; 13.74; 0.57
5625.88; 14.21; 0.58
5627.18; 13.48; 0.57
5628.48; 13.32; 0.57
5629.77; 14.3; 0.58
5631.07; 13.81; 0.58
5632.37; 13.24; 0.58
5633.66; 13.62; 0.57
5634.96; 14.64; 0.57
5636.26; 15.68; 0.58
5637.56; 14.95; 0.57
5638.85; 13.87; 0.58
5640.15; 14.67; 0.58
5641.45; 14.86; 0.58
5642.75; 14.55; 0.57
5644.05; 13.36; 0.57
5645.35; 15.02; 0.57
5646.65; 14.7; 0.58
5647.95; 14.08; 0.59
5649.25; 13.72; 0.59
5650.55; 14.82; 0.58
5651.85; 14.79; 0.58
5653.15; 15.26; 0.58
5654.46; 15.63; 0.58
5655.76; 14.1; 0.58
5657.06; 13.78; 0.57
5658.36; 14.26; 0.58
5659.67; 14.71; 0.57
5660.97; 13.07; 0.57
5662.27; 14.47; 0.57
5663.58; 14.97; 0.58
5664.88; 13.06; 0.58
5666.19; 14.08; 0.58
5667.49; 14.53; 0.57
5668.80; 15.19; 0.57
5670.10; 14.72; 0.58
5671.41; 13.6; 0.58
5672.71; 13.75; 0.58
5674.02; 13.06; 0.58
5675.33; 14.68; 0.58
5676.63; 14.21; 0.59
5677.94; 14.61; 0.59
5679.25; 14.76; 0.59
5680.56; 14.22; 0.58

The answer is -1.1 angstroms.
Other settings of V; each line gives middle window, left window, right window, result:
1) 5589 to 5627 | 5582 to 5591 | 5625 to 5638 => 1.2 angstroms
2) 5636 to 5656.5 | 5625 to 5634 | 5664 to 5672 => -1.0 angstroms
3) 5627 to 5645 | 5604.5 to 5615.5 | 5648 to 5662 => 0.0 angstroms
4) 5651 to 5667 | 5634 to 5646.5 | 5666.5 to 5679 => 0.1 angstroms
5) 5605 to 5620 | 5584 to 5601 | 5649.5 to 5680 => -0.8 angstroms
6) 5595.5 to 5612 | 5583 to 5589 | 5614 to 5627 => 0.6 angstroms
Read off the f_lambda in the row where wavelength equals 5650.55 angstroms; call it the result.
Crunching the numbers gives 14.82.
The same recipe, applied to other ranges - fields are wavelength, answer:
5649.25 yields 13.72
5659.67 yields 14.71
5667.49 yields 14.53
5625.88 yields 14.21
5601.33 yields 11.9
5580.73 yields 15.1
